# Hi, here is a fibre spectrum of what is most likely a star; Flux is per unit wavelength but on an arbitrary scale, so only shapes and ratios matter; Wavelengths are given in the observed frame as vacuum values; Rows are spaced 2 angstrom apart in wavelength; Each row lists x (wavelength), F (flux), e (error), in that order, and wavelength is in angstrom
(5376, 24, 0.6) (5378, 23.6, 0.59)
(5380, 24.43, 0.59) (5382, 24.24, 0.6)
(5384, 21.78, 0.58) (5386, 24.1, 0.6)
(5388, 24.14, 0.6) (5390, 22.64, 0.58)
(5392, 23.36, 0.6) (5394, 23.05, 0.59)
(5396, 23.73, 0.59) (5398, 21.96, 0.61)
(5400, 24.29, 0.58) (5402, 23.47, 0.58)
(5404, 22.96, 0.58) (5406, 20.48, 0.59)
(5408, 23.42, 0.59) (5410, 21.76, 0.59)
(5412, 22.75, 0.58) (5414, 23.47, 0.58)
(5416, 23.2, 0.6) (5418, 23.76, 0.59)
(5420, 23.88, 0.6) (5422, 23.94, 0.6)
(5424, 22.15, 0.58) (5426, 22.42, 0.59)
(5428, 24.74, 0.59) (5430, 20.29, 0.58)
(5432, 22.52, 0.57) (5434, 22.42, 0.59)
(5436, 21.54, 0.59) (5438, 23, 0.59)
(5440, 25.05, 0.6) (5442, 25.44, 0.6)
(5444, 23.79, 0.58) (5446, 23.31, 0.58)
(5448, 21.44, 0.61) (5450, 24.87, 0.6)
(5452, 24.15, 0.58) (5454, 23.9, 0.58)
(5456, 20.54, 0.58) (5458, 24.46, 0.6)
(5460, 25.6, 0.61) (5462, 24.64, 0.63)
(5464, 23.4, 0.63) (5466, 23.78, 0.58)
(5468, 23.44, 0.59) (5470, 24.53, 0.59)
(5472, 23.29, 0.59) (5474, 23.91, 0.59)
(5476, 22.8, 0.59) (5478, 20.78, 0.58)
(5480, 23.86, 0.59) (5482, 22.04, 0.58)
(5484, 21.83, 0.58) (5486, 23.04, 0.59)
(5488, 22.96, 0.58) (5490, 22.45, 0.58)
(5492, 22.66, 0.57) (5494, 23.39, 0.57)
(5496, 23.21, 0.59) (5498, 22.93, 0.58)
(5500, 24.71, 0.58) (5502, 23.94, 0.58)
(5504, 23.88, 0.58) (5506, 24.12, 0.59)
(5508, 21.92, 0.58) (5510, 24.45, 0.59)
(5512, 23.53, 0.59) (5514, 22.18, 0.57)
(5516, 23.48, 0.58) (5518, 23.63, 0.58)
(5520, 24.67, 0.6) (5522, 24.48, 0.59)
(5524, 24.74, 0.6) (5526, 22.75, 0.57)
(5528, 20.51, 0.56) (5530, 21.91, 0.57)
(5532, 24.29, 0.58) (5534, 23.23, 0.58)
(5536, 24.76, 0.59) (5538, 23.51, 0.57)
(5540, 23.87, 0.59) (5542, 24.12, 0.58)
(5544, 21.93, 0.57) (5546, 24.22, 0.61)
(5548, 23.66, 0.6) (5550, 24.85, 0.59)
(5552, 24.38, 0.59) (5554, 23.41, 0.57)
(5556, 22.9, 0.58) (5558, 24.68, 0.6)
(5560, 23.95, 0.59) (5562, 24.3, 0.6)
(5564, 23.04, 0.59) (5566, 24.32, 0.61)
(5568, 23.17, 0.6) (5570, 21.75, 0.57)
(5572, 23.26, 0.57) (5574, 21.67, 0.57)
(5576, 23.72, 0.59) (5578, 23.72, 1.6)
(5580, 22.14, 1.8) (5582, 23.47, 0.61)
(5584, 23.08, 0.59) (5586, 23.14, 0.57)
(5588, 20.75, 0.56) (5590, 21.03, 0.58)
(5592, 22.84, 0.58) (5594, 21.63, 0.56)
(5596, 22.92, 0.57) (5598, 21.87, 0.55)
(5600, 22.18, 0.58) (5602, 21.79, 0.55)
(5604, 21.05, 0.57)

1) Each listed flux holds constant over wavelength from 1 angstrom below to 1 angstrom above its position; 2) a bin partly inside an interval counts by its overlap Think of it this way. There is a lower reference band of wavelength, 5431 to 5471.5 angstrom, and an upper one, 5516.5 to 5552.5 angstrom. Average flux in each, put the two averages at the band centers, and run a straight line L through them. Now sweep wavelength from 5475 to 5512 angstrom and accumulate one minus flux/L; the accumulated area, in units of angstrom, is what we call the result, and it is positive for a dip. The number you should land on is 0.8 angstrom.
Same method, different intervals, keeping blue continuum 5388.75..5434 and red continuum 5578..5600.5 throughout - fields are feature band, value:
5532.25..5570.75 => -2.1 angstrom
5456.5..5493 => -0.9 angstrom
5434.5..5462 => -1.0 angstrom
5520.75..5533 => -0.3 angstrom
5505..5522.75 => -0.8 angstrom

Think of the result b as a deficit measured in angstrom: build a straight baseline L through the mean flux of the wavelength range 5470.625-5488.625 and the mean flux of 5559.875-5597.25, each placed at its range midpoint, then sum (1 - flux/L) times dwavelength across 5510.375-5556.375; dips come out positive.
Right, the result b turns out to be -1.54 angstrom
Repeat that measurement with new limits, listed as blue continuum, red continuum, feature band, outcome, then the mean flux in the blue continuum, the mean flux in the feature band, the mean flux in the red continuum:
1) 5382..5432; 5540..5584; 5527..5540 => 0.2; 23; 23.1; 23.5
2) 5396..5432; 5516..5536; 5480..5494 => 0.4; 22.9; 22.7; 23.4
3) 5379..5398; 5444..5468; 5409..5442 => 0.7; 23.4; 23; 23.6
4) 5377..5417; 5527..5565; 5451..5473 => -0.4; 23.1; 23.8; 23.6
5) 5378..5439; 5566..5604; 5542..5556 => -0.7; 23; 23.7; 22.5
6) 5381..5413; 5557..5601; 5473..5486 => 0.2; 23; 22.6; 22.8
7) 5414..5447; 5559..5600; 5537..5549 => -0.4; 23.2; 23.6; 22.8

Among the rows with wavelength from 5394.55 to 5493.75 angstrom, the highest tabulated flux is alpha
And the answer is 25.6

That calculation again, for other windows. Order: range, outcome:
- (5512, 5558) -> 24.85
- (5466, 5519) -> 24.71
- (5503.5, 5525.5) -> 24.74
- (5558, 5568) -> 24.68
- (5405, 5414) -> 23.47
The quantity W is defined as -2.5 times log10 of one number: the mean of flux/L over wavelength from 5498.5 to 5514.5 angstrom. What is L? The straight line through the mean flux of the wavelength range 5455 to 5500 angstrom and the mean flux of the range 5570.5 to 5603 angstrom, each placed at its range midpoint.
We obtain -0.03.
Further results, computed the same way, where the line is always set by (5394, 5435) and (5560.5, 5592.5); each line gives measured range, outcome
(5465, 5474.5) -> -0.042 mag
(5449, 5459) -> -0.033 mag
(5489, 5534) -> -0.023 mag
